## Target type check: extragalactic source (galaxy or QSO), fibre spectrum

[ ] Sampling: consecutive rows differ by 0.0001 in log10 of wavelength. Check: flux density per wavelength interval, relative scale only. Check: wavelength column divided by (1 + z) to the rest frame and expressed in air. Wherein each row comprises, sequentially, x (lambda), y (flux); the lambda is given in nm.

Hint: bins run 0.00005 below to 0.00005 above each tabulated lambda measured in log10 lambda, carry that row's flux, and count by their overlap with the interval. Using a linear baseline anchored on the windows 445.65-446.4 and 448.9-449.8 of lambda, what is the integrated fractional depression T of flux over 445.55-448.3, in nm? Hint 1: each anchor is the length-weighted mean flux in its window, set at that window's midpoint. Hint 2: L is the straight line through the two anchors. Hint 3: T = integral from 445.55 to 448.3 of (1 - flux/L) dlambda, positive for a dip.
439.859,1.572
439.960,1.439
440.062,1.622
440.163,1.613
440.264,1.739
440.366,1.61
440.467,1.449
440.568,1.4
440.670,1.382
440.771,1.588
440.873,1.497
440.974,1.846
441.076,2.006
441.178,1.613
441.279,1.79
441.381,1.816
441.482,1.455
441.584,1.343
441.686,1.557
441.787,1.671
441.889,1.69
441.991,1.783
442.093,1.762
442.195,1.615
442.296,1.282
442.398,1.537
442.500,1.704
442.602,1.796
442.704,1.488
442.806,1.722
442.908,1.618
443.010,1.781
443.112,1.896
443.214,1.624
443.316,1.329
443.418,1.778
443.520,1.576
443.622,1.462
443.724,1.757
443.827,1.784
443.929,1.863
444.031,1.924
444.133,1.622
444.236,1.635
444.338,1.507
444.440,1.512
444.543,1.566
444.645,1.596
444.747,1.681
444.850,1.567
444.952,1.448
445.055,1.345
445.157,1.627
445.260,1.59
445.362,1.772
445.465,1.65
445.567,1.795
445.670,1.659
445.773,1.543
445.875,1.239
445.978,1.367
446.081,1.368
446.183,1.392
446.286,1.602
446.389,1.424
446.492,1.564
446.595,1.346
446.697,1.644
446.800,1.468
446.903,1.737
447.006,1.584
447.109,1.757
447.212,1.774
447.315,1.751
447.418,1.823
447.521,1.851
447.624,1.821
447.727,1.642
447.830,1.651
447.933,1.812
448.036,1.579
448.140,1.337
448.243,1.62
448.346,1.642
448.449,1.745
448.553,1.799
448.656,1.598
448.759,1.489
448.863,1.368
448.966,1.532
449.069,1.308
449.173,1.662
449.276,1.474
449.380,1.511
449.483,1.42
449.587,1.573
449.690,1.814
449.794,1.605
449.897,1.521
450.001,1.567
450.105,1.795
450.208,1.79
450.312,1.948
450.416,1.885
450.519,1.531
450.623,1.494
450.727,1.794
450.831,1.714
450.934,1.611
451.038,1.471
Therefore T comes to -0.24 nm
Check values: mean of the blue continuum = 1.44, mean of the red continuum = 1.54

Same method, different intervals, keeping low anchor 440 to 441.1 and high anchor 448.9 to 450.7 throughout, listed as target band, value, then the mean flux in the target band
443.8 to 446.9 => 0.07 nm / 1.57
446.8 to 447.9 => -0.08 nm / 1.73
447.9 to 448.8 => -0.01 nm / 1.62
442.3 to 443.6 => -0.03 nm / 1.64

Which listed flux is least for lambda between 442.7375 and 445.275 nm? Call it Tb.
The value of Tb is 1.329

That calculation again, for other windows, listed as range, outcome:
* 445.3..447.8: 1.239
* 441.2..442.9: 1.282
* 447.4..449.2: 1.308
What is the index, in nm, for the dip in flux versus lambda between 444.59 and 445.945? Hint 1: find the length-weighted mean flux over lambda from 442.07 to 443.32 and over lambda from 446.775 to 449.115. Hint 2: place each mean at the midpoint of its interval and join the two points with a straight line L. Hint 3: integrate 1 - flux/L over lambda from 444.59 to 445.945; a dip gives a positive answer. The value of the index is 0.05 nm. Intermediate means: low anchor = 1.64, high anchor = 1.64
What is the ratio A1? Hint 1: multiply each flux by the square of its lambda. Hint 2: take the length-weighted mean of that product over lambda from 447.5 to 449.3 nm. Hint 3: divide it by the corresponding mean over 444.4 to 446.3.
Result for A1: 1.06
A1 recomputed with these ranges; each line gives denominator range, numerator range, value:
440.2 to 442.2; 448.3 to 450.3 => 1.02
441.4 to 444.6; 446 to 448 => 1.01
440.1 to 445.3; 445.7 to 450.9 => 1.01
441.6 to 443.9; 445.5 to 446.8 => 0.92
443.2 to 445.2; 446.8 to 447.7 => 1.10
